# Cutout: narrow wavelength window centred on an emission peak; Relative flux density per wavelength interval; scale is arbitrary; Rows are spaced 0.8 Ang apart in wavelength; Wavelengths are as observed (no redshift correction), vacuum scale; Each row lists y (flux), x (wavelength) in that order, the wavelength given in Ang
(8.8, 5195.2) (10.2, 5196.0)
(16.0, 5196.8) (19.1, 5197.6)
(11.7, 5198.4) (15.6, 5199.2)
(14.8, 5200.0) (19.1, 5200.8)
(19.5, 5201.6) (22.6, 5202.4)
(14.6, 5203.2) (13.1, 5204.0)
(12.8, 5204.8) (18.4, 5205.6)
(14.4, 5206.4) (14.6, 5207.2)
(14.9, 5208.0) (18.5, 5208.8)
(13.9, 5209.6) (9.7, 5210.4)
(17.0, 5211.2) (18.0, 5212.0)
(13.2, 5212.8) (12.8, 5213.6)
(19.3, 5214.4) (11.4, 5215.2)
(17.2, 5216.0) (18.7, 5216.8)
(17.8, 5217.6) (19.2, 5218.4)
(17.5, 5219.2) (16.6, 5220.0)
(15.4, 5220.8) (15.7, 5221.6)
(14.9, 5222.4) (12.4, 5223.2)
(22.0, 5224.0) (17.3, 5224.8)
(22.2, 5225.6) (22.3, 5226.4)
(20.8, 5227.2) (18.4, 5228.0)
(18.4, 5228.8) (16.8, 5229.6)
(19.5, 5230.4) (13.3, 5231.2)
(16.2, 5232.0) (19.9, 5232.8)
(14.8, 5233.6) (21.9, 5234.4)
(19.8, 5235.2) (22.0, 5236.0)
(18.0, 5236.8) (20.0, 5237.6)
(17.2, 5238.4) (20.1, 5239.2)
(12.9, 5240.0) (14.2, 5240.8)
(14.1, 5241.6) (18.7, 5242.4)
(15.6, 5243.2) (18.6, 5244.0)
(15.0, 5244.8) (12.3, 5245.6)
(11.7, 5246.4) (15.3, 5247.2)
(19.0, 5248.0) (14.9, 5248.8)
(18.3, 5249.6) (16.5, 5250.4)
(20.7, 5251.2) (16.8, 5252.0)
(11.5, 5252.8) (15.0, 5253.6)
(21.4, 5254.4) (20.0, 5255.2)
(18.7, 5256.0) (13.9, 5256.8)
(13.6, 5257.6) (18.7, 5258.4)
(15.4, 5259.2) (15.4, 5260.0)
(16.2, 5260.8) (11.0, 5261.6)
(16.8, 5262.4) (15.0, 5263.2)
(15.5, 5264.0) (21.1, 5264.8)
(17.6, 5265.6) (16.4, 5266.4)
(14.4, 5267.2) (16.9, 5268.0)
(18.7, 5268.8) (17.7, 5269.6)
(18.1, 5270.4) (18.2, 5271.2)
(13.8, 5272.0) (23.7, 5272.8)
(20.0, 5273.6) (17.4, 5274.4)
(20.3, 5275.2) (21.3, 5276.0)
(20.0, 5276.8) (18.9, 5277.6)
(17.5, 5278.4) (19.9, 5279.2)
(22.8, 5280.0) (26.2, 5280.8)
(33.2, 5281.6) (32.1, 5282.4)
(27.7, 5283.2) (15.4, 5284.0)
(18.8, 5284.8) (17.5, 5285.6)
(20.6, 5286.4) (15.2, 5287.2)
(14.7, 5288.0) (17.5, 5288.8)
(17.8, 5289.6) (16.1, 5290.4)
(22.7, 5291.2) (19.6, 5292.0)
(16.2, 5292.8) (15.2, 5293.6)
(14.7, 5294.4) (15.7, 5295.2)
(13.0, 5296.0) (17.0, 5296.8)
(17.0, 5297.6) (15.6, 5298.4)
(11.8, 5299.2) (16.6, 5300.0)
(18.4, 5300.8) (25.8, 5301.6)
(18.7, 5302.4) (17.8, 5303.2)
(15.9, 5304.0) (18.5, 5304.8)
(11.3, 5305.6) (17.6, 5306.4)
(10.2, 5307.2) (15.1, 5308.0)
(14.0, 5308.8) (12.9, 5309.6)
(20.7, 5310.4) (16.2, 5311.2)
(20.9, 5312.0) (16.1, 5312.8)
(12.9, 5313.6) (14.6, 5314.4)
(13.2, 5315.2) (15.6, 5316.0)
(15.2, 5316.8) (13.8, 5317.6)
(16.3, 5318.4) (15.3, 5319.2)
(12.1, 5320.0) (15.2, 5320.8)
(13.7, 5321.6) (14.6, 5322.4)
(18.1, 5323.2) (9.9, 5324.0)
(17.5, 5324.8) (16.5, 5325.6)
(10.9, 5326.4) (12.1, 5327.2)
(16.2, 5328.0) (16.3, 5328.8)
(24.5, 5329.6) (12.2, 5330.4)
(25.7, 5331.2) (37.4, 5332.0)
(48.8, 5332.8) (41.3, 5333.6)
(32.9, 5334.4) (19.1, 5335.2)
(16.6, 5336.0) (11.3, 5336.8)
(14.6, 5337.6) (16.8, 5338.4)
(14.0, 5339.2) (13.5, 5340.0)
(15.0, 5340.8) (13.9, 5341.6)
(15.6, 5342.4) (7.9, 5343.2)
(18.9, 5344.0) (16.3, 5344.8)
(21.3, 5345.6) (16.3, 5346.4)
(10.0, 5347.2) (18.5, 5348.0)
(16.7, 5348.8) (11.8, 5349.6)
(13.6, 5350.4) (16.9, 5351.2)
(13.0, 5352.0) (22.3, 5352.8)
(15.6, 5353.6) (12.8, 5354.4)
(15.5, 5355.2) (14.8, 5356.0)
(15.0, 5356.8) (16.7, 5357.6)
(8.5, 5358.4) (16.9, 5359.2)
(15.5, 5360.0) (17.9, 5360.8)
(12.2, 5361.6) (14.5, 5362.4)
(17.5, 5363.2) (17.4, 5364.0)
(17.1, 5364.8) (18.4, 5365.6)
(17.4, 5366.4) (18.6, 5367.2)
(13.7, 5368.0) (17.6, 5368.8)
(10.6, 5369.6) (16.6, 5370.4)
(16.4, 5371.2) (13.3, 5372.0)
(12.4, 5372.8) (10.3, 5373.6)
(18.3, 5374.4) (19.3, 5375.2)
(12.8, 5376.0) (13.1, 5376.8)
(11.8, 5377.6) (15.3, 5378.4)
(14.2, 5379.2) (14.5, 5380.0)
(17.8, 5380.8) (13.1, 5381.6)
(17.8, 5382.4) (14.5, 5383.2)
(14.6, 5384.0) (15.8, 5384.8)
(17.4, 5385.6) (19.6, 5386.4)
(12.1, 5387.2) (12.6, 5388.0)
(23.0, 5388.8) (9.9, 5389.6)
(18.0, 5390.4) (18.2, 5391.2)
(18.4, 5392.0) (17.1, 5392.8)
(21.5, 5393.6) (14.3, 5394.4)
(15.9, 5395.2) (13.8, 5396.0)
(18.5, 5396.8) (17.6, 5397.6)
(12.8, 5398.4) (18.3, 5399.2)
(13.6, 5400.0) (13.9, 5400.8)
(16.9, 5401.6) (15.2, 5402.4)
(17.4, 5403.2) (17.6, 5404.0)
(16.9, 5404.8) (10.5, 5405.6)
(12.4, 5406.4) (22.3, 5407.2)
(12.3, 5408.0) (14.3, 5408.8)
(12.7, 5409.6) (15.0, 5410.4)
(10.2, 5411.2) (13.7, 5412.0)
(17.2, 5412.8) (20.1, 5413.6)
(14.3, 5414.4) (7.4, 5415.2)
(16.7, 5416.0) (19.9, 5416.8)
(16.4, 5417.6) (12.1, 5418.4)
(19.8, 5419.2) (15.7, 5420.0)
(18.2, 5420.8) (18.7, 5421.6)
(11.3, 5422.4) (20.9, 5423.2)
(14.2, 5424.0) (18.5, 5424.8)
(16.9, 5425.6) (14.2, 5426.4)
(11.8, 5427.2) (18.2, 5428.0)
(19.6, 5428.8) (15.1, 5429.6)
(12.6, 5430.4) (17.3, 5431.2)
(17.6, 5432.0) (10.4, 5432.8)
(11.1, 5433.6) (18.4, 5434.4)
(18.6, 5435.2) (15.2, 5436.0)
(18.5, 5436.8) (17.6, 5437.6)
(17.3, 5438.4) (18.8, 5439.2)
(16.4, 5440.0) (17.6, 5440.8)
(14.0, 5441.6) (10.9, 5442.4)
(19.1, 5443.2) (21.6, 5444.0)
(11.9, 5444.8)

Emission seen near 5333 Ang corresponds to [O III] 5007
